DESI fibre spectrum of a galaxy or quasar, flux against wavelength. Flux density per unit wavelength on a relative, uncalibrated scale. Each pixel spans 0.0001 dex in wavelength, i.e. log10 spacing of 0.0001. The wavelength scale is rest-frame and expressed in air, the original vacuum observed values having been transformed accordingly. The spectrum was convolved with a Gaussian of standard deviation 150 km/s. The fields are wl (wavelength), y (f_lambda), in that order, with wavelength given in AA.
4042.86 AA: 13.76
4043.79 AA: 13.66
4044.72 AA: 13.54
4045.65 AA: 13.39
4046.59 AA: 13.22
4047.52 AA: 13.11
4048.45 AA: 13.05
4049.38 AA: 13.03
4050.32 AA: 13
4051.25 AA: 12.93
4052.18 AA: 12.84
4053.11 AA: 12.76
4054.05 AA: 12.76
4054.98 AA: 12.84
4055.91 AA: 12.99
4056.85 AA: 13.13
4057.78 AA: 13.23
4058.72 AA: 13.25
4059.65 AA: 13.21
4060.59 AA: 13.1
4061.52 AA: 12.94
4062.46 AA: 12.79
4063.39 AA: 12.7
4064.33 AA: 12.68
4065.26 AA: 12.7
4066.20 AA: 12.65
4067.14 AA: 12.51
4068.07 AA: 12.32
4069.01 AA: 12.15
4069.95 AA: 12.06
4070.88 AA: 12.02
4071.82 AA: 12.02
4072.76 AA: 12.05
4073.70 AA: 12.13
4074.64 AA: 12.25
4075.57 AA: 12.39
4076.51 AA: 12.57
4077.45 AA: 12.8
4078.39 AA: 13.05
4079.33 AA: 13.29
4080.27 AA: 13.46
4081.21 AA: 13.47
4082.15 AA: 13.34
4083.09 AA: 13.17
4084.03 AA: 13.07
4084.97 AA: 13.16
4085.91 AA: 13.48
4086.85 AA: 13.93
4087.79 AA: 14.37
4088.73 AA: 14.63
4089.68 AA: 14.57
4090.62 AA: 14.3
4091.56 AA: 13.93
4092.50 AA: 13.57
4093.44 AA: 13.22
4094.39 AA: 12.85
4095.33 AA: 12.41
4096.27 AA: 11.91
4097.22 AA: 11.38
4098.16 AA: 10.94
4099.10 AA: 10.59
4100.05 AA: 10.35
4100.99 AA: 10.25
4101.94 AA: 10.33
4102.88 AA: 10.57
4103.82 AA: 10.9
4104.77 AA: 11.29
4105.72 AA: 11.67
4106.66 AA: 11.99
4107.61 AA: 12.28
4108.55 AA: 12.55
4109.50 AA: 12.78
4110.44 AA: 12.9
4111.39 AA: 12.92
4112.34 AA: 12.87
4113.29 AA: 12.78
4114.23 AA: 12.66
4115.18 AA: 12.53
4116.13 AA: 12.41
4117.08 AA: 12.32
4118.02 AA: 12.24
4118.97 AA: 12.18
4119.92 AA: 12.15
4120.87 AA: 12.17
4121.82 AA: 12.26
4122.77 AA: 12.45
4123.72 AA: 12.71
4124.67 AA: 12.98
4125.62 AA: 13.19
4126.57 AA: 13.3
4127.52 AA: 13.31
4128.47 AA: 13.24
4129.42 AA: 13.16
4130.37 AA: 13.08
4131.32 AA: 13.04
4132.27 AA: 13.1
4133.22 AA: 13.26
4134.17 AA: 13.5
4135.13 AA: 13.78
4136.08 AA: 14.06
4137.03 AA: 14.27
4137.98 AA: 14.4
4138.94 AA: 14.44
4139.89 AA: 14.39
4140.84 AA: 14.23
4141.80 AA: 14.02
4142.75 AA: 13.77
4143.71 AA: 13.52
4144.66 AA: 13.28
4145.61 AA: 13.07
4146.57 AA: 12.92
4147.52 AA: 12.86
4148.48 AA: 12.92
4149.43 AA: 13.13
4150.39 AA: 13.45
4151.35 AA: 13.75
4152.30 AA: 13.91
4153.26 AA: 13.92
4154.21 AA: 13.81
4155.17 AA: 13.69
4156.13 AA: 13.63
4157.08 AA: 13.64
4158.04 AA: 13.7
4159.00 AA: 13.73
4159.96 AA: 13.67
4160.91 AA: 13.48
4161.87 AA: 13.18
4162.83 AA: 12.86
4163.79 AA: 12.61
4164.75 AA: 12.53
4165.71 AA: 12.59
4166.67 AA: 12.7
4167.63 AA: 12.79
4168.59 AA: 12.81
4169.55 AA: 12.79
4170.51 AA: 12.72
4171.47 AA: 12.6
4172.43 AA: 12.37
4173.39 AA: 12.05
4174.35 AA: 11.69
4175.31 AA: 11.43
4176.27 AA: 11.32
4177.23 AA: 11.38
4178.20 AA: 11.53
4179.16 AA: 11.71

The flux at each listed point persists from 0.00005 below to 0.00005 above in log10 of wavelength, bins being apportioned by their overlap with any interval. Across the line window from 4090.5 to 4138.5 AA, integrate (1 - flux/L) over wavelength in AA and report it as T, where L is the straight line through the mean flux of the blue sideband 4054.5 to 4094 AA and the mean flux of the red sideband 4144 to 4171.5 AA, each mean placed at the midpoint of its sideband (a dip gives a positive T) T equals 2.2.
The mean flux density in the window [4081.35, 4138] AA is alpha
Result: 12.7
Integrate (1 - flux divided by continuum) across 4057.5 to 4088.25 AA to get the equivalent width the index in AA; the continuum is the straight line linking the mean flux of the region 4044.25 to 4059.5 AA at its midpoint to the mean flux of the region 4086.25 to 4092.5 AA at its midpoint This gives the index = 1.9 AA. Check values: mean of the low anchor 13.1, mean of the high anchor 14.2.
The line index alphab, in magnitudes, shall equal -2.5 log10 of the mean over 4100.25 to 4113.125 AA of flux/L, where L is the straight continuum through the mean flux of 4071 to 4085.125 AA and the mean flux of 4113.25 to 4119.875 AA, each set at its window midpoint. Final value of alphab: 0.06 mag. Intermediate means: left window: 12.8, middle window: 11.8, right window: 12.4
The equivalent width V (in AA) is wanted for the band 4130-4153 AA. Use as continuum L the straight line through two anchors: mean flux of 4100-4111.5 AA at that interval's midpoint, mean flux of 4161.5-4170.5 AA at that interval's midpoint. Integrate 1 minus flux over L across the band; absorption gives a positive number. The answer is -2.5 AA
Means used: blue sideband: 11.6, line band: 13.6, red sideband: 12.7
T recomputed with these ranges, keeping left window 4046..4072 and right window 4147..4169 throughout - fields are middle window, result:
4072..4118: 1.49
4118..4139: -0.01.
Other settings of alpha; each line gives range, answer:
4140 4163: 13.5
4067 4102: 12.7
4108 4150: 13.1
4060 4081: 12.6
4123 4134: 13.1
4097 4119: 11.8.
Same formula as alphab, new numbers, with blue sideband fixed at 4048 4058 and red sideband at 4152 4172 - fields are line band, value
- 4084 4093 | -0.07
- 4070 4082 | 0.03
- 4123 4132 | 0.00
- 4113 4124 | 0.06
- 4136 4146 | -0.06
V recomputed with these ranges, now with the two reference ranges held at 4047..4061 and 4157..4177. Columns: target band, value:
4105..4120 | 0.5 AA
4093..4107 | 1.6 AA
